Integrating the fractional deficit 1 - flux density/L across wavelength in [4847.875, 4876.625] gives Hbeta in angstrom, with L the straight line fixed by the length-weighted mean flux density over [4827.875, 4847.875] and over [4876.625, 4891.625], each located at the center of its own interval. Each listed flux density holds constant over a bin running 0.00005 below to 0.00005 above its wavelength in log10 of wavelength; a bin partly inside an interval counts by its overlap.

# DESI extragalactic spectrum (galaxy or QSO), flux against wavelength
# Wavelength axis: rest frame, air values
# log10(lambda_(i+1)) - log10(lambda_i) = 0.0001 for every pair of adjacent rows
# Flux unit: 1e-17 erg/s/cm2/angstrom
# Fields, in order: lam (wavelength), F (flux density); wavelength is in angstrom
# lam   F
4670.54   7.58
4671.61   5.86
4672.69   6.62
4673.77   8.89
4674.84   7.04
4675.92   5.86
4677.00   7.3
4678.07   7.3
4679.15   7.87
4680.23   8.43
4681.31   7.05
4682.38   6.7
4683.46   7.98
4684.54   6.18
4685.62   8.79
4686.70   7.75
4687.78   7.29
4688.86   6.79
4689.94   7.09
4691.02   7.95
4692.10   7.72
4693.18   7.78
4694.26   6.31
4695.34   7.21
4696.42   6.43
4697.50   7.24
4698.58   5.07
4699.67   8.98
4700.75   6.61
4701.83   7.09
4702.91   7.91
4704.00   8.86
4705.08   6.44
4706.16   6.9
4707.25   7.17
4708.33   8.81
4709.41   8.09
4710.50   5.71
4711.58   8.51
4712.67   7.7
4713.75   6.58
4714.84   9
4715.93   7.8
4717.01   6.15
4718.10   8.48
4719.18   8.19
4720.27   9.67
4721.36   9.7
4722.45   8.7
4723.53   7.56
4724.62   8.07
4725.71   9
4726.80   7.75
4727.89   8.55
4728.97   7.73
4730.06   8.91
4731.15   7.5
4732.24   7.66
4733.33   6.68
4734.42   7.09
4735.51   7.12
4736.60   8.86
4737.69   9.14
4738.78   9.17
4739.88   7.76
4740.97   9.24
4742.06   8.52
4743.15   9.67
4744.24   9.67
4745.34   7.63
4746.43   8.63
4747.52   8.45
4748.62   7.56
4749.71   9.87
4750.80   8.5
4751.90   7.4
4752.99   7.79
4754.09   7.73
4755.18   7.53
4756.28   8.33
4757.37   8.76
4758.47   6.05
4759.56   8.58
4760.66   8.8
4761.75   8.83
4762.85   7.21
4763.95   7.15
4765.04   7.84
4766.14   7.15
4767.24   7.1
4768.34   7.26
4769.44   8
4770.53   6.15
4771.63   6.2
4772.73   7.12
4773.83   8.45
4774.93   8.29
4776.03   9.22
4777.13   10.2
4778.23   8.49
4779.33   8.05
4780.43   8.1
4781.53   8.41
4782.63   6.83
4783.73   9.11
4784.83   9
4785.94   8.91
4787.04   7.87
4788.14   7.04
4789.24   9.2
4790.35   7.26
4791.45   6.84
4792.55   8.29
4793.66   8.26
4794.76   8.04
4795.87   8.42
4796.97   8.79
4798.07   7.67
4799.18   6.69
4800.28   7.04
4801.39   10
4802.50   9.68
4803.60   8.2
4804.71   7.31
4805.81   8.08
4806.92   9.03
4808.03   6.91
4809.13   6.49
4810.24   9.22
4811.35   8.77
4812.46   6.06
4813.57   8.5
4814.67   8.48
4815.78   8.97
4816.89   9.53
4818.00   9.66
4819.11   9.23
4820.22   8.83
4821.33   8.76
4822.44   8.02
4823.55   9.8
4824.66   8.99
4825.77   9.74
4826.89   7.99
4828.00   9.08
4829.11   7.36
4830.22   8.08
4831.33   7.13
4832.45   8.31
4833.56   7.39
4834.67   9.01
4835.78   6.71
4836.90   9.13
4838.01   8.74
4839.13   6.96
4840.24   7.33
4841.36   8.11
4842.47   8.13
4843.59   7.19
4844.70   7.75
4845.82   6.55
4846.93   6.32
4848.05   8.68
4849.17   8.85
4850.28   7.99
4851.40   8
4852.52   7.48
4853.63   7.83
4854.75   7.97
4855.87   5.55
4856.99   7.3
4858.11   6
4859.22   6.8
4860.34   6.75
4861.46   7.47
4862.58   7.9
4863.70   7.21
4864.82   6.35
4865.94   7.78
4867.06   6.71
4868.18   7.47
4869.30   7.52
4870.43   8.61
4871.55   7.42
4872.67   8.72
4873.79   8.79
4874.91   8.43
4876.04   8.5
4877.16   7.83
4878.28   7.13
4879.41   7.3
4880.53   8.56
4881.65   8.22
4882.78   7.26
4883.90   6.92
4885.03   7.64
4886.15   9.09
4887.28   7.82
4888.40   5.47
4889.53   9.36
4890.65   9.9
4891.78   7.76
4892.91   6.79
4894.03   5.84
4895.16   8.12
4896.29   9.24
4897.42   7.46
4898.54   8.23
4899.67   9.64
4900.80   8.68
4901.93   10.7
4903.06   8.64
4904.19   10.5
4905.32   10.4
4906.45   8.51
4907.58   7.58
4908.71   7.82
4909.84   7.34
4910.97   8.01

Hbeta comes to 0.8 angstrom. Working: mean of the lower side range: 7.73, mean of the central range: 7.6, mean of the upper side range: 7.88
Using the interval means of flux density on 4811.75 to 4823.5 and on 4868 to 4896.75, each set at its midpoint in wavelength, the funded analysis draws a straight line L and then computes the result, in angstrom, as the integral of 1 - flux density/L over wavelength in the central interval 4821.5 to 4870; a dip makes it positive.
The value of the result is 3.6 angstrom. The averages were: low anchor 8.66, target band 7.72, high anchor 7.91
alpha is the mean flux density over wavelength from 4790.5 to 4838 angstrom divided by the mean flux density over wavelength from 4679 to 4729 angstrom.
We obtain 1.1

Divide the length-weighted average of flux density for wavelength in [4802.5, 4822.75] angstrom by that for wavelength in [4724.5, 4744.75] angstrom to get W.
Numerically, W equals 1.0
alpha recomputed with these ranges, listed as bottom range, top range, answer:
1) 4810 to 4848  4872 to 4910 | 1.00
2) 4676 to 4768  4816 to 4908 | 1.03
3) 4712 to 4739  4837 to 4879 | 0.94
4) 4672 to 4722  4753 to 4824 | 1.08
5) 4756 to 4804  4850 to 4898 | 0.95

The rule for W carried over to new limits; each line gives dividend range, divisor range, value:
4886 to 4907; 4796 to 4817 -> 1.04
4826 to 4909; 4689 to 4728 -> 1.03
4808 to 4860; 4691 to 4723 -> 1.05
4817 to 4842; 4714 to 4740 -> 1.03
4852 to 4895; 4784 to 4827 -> 0.91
